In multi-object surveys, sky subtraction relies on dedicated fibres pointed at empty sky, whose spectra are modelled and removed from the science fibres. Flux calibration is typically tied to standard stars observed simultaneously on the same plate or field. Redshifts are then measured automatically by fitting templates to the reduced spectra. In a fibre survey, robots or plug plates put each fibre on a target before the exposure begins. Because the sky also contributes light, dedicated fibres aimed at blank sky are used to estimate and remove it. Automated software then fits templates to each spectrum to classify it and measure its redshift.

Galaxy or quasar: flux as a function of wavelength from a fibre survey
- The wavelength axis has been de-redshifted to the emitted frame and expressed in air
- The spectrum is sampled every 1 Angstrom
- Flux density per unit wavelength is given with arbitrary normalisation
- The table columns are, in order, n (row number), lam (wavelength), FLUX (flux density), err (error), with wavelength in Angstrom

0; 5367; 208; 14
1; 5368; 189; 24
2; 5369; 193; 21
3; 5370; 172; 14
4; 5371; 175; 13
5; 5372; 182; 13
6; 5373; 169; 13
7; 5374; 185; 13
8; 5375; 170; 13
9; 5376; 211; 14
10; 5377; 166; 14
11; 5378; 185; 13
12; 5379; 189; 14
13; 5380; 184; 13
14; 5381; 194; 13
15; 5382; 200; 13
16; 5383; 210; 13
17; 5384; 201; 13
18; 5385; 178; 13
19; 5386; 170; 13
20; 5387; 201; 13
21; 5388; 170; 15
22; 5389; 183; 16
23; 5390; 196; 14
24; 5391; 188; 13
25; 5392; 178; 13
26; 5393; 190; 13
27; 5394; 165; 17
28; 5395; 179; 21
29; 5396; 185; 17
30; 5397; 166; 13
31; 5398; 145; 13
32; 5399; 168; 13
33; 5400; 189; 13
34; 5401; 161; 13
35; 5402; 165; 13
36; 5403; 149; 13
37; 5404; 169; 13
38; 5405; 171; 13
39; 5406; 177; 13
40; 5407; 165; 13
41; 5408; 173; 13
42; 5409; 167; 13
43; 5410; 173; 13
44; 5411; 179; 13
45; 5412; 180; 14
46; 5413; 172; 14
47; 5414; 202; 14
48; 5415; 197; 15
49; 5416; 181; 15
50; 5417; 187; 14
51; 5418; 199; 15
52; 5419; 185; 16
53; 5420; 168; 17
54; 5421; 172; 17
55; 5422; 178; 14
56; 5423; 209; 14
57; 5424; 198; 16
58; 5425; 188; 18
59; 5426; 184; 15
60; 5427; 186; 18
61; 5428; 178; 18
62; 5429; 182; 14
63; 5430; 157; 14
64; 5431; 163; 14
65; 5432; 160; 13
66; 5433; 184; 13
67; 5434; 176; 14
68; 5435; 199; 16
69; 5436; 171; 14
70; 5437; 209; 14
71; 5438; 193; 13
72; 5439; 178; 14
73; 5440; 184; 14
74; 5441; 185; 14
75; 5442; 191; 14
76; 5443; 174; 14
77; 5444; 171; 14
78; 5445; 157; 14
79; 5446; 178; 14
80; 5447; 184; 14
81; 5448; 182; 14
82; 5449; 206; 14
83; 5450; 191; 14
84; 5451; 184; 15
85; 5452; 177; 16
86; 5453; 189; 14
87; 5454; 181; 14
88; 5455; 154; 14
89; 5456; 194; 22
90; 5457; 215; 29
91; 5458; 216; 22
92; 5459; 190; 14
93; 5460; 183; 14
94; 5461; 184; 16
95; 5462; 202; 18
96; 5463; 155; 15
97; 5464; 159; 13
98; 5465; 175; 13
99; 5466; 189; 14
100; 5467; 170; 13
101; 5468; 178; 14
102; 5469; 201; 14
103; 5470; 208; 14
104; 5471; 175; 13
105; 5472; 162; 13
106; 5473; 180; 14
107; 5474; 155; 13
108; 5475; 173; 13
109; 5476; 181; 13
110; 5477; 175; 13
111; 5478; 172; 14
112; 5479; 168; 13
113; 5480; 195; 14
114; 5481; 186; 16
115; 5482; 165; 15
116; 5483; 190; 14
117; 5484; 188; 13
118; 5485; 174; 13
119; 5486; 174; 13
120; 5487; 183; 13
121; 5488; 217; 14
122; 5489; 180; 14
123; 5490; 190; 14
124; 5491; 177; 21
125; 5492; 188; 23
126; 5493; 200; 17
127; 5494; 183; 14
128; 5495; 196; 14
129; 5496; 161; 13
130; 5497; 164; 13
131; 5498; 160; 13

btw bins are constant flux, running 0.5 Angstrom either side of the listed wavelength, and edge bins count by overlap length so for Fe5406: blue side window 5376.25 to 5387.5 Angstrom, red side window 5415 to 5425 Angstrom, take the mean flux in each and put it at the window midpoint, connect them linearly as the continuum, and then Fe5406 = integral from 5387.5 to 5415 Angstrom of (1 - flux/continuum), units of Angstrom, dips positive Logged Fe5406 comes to 2.0 Angstrom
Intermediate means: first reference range 189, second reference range 187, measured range 175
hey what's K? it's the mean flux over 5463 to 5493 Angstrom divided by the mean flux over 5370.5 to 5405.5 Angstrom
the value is 1.00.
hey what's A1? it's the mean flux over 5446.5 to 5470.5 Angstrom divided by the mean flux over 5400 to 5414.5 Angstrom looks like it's 1.1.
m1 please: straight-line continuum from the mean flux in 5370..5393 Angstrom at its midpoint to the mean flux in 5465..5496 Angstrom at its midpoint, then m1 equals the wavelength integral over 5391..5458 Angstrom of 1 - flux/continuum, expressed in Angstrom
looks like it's 1.49 Angstrom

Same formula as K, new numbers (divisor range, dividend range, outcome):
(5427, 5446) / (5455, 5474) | 1.03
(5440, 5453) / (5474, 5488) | 0.98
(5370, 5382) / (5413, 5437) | 1.00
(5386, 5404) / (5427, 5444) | 1.03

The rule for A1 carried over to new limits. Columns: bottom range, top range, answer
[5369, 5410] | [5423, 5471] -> 1.03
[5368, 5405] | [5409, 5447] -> 1.01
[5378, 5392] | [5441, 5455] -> 0.96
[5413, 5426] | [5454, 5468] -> 0.98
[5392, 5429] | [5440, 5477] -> 1.02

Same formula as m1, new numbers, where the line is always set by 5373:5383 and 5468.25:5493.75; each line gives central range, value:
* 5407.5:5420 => 0.2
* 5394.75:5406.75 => 1.2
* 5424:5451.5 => 0.4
